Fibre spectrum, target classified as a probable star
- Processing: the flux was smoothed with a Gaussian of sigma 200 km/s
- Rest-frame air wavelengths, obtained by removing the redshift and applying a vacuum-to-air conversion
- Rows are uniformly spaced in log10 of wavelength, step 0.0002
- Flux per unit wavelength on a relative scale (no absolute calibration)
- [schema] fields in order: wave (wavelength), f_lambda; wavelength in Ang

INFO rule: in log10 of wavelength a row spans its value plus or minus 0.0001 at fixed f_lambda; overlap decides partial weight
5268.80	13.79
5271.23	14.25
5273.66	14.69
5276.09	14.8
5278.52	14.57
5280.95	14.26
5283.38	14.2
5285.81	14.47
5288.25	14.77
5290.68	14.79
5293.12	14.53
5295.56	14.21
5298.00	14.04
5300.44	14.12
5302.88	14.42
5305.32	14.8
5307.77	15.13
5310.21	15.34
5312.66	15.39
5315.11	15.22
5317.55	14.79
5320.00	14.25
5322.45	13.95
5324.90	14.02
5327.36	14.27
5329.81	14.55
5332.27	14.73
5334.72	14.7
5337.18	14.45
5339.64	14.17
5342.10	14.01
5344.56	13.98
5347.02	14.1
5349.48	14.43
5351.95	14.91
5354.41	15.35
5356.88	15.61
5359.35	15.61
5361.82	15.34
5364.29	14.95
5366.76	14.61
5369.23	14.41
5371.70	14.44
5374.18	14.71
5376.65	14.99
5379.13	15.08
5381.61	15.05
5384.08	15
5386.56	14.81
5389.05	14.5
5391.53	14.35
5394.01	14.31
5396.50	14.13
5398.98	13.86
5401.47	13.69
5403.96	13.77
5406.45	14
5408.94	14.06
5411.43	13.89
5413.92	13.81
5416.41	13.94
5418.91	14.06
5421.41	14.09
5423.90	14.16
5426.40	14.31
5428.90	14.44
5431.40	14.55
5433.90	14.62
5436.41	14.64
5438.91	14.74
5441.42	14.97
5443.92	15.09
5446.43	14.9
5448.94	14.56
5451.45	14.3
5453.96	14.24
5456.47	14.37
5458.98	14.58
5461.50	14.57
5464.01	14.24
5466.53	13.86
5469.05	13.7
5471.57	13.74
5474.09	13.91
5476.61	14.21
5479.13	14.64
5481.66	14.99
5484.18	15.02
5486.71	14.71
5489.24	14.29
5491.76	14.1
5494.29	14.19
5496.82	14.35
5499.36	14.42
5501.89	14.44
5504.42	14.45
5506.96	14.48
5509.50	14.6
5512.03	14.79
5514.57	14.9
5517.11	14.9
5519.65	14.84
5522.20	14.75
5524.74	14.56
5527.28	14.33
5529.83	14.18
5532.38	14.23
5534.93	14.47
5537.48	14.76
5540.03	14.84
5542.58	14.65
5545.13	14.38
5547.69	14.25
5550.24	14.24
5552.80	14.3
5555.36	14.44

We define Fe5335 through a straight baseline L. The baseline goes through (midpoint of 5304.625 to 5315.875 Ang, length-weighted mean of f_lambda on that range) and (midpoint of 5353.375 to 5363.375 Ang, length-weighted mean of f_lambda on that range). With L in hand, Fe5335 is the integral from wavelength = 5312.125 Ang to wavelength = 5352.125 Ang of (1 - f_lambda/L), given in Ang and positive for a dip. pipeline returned 2.26 Ang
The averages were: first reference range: 15.2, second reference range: 15.5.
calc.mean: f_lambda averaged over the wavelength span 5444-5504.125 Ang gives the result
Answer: 14.4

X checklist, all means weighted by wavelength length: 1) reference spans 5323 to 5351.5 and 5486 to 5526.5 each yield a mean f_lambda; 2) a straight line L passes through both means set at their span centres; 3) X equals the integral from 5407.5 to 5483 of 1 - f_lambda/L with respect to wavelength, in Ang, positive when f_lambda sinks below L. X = 0.6 Ang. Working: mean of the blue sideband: 14.3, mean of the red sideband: 14.5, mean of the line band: 14.3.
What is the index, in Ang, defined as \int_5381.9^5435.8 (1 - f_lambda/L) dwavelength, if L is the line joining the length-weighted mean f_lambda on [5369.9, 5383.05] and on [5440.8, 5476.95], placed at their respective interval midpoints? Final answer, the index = 1.5 Ang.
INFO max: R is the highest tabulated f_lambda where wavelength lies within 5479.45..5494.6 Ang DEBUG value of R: 15.02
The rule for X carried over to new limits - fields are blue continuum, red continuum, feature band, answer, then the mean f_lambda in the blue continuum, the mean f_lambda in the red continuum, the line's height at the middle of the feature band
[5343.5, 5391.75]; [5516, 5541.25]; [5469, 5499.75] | 0.6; 14.8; 14.6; 14.6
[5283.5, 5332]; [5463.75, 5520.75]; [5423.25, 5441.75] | -0.1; 14.6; 14.4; 14.5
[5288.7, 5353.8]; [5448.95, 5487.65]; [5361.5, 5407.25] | -0.2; 14.5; 14.3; 14.4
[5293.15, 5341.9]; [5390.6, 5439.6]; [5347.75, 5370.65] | -1.0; 14.5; 14.2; 14.4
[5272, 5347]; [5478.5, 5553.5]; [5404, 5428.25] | 0.8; 14.5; 14.5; 14.5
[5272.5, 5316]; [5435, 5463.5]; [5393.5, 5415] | 1.0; 14.6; 14.6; 14.6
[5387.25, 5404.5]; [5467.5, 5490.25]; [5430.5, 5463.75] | -0.8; 14.1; 14.3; 14.3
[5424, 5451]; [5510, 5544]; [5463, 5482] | 0.7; 14.6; 14.6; 14.6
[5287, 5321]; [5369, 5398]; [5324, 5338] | 0.2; 14.7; 14.7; 14.7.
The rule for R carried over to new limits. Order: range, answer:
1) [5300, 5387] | 15.61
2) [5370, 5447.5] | 15.09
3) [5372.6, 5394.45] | 15.08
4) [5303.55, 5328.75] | 15.39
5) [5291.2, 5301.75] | 14.53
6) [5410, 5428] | 14.31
